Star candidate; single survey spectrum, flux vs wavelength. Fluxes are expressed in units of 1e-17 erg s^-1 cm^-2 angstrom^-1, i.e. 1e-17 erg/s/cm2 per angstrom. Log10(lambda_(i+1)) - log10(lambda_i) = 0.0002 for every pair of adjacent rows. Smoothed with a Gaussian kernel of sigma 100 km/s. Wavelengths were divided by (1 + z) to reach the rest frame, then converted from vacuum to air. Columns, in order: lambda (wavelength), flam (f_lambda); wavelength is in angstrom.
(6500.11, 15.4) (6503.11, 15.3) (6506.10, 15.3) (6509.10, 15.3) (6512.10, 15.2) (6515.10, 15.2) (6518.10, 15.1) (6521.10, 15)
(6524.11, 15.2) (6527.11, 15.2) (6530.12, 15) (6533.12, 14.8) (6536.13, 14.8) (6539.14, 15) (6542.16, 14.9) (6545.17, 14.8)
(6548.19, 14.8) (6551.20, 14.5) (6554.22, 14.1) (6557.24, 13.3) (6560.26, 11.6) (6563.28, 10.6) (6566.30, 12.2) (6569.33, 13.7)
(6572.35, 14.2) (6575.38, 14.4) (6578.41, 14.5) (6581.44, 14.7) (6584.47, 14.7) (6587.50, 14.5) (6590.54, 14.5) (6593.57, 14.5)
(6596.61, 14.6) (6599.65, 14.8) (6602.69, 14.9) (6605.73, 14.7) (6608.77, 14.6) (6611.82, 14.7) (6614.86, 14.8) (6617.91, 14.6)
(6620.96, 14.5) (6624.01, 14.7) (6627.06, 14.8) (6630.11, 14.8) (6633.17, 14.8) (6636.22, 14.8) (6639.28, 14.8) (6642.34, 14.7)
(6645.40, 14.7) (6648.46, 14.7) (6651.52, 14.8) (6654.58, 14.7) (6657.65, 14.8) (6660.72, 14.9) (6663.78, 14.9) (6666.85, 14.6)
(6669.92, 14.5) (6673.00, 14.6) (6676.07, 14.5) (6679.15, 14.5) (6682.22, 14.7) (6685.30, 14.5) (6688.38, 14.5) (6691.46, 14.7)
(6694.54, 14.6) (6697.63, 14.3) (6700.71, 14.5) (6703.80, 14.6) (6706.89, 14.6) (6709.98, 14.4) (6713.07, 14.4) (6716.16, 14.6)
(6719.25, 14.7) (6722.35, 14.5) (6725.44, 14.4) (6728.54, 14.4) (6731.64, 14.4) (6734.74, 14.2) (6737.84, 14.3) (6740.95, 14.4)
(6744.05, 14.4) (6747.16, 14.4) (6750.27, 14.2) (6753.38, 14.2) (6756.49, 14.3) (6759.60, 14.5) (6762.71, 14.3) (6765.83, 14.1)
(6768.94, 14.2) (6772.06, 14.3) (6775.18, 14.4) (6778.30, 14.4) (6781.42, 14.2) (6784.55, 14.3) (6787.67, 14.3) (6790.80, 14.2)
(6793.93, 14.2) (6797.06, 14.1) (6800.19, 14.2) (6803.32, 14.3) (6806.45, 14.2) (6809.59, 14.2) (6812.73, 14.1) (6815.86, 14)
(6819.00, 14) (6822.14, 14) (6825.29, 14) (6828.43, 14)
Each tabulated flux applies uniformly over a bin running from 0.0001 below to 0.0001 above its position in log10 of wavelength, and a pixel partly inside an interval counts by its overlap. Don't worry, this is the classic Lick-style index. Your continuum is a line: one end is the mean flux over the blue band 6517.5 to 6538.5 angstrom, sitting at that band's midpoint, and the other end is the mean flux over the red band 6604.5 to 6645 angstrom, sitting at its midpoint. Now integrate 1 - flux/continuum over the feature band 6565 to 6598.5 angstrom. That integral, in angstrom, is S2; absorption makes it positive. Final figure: 1.4 angstrom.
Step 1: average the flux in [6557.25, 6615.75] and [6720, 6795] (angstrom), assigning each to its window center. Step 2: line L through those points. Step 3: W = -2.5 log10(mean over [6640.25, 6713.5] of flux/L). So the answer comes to -0.03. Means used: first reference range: 14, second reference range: 14.3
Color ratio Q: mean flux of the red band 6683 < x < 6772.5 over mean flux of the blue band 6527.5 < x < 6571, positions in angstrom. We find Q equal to 1.04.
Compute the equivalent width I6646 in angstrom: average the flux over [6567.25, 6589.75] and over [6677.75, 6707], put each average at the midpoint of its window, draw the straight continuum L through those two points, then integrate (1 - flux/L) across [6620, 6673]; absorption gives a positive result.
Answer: -1.0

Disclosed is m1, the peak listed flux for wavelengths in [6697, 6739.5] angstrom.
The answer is 14.7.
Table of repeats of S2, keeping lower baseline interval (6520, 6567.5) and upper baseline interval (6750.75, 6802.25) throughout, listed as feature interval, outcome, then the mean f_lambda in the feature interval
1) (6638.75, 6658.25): -0.8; 14.7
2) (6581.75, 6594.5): -0.4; 14.6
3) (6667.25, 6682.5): -0.4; 14.6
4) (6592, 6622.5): -1.1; 14.7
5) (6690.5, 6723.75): -0.7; 14.5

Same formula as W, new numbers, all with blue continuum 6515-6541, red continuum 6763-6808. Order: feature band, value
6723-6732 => 0.00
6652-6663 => -0.01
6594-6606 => 0.01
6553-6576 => 0.15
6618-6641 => 0.00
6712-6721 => -0.01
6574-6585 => 0.02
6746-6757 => 0.01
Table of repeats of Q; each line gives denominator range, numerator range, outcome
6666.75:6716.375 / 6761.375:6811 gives 0.98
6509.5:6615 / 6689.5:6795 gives 1.00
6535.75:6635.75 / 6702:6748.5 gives 1.01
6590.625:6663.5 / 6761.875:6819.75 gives 0.97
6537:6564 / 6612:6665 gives 1.07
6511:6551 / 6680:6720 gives 0.97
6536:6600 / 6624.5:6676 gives 1.05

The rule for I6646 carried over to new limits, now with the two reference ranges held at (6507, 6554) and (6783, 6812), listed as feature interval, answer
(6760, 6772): 0.05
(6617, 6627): 0.05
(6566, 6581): 0.86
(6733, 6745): 0.05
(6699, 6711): -0.04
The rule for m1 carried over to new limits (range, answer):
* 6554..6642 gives 14.9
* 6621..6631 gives 14.8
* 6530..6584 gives 15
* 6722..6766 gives 14.5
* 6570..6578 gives 14.4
